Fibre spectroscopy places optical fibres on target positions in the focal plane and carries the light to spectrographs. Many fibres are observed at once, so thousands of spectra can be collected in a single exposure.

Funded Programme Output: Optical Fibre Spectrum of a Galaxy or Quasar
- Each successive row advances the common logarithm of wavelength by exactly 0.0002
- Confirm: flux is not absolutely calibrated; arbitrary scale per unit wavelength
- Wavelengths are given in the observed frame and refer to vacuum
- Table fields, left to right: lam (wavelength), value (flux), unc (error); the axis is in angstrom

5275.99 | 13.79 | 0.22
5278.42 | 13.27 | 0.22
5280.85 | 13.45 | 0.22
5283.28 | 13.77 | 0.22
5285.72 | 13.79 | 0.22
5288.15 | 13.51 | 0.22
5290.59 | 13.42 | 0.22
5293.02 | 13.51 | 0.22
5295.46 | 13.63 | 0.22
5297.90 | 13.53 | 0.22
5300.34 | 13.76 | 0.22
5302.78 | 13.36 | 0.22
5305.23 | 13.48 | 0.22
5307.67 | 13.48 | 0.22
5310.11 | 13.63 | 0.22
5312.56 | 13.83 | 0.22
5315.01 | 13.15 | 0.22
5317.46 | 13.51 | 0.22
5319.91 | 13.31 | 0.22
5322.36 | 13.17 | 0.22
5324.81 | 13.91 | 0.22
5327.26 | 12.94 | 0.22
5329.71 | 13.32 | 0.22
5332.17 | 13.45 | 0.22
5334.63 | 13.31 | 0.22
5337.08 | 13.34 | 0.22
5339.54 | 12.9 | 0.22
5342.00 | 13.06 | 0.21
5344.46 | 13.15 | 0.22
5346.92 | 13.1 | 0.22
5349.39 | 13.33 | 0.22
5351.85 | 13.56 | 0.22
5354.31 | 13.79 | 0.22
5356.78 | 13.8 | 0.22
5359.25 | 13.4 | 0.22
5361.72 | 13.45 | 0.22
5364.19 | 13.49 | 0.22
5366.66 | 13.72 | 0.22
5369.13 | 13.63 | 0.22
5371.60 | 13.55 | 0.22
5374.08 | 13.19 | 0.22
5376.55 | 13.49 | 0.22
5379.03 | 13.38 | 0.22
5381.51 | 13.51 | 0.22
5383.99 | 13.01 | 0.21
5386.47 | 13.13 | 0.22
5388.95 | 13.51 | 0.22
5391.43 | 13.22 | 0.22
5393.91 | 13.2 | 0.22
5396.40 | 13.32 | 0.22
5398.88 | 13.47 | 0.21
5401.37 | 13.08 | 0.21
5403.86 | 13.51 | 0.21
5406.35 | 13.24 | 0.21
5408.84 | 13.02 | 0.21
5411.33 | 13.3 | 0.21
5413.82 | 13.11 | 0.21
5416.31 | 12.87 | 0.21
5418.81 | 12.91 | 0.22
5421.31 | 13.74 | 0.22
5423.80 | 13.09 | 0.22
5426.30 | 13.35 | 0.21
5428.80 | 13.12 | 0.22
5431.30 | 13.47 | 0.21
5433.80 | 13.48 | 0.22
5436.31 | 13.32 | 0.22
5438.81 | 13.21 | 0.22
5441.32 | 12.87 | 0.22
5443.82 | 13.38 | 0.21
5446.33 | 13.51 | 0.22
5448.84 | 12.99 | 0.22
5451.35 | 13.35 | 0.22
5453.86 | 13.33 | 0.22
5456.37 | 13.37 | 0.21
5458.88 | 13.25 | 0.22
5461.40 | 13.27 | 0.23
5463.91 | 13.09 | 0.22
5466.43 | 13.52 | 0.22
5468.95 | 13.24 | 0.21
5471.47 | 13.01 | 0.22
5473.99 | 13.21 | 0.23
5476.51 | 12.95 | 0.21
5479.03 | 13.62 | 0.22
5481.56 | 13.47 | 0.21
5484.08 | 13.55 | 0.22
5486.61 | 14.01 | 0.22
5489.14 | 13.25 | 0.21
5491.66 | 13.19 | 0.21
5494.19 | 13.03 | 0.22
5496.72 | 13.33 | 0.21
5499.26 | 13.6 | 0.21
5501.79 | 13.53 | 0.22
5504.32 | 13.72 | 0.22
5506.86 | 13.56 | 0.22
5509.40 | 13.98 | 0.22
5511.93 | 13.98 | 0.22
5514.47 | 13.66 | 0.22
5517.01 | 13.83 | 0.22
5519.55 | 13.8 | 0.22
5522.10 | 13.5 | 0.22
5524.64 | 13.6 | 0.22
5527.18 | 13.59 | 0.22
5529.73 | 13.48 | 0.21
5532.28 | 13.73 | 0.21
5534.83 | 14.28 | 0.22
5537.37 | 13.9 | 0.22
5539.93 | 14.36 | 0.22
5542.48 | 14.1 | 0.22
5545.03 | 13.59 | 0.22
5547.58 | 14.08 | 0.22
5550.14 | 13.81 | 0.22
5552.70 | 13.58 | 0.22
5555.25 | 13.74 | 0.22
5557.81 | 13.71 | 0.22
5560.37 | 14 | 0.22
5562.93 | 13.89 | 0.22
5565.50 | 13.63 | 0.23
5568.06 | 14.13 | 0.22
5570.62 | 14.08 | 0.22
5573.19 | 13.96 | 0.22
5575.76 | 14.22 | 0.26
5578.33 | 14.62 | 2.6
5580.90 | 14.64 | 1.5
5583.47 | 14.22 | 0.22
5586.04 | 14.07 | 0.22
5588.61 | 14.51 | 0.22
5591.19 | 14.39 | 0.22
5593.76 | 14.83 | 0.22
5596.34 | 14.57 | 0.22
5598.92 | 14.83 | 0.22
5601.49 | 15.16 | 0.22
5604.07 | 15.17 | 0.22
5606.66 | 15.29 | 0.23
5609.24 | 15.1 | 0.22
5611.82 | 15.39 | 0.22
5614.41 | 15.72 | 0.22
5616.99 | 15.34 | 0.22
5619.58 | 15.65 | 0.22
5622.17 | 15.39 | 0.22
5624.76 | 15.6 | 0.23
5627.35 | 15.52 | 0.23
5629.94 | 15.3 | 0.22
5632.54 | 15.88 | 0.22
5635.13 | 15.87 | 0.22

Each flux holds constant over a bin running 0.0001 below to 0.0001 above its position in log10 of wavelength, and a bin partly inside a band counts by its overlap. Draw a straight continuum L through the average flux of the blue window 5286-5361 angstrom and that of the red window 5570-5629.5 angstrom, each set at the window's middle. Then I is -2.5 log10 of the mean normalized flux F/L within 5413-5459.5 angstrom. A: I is 0.062 mag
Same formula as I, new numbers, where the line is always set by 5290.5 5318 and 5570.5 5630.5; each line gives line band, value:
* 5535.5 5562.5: 0.06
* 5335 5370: 0.03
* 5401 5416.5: 0.07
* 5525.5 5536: 0.06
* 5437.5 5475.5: 0.08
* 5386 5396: 0.05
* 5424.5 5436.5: 0.06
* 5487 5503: 0.08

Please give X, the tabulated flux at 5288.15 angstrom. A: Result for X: 13.51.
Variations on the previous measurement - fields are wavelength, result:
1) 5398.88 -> 13.47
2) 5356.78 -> 13.8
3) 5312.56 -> 13.83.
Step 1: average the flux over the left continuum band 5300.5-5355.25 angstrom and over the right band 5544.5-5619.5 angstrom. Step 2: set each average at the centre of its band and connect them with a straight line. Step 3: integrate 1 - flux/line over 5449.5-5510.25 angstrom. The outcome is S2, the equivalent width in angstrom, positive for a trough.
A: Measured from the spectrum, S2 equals 2.7 angstrom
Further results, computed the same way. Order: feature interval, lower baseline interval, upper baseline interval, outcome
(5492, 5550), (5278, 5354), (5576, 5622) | 3.1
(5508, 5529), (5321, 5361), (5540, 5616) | 0.6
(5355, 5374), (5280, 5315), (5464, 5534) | 0.0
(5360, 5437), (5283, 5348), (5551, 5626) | 2.5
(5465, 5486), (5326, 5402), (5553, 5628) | 1.0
